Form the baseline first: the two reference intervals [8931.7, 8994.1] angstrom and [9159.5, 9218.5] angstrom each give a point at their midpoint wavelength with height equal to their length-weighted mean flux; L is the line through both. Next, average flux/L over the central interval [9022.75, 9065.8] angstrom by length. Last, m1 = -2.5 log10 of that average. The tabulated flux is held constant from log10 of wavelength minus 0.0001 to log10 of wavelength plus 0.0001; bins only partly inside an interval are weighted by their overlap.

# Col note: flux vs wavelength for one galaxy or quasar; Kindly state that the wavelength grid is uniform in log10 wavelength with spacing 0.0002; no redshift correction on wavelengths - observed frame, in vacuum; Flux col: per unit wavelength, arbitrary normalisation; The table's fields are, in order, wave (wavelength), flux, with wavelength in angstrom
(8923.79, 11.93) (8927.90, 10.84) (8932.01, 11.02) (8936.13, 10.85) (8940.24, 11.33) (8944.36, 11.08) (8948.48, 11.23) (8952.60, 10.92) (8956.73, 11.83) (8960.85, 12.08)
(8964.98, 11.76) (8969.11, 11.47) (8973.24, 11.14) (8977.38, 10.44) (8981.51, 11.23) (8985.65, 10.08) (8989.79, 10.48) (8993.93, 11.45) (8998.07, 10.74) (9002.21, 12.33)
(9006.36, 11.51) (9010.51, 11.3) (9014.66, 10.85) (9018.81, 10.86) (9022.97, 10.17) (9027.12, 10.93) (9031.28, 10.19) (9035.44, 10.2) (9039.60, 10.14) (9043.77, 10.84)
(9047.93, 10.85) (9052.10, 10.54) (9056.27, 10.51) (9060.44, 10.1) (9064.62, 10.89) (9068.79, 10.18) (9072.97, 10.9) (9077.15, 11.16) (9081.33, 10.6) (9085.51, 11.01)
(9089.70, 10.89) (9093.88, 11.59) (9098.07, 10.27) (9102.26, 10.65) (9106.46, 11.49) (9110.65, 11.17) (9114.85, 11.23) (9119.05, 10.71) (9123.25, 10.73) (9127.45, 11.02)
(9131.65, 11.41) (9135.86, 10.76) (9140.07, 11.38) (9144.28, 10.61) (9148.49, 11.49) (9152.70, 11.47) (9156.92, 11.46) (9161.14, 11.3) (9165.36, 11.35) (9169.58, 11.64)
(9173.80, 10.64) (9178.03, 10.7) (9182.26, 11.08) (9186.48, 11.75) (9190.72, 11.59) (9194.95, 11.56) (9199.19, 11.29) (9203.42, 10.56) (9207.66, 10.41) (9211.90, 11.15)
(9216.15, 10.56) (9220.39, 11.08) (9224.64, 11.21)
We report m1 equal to 0.064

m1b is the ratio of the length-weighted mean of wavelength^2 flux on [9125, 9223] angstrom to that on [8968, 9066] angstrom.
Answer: 1.1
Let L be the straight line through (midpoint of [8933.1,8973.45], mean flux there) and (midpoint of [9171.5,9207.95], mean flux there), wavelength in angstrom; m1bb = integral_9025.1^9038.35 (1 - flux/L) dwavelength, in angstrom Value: 1.0 angstrom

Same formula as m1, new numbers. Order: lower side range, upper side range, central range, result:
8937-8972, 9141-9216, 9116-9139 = 0.026 mag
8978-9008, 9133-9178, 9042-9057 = 0.042 mag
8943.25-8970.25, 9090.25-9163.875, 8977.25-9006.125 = 0.036 mag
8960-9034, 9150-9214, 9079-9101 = 0.024 mag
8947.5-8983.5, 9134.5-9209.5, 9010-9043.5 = 0.073 mag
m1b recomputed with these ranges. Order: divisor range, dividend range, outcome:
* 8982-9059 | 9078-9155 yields 1.05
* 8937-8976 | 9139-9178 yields 1.03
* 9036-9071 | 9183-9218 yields 1.09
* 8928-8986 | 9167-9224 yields 1.04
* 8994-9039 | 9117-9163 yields 1.05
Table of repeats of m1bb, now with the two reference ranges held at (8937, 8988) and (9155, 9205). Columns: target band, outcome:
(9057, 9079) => 1.2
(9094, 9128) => 0.9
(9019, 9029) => 0.5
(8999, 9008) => -0.5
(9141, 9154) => 0.1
